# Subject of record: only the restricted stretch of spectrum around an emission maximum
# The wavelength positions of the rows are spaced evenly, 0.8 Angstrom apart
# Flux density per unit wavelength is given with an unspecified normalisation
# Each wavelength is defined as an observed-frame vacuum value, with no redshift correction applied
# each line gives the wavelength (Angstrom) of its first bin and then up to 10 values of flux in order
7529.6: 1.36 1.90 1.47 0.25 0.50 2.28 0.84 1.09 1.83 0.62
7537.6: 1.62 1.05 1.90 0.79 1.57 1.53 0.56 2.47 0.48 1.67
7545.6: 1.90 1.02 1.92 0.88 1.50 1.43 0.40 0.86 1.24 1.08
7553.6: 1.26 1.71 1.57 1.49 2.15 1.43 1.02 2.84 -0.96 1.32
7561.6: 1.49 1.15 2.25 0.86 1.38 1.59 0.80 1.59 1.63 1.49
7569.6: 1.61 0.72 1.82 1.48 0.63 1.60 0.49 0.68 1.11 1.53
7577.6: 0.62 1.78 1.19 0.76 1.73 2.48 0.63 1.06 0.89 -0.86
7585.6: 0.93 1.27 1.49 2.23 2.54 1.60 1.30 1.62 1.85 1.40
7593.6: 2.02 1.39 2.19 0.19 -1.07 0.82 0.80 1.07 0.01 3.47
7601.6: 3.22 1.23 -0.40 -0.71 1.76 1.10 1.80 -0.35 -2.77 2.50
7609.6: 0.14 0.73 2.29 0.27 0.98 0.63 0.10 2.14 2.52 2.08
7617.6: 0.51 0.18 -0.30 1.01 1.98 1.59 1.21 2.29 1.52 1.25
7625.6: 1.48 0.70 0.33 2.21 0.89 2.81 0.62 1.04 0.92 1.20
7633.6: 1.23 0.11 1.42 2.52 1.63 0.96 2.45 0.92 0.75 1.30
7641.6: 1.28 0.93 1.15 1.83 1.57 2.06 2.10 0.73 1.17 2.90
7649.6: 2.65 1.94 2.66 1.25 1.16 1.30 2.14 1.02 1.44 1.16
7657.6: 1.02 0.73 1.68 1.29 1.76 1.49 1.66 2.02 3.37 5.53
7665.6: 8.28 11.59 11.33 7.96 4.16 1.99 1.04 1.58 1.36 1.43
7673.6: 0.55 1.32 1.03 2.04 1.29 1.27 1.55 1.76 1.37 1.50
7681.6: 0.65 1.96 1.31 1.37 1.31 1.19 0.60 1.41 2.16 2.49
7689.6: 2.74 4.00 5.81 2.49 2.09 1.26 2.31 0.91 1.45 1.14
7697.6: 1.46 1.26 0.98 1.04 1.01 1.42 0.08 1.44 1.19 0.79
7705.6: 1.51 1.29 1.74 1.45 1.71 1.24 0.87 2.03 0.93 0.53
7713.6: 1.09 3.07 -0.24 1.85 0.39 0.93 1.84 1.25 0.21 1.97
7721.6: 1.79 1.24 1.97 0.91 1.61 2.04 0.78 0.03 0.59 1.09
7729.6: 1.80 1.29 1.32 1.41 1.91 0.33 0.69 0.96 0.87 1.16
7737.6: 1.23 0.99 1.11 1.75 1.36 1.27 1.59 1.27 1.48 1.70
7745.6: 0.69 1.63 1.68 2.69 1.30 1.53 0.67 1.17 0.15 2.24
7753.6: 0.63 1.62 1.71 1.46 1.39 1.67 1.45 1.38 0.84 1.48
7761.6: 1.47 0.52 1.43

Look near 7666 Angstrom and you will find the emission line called H-alpha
